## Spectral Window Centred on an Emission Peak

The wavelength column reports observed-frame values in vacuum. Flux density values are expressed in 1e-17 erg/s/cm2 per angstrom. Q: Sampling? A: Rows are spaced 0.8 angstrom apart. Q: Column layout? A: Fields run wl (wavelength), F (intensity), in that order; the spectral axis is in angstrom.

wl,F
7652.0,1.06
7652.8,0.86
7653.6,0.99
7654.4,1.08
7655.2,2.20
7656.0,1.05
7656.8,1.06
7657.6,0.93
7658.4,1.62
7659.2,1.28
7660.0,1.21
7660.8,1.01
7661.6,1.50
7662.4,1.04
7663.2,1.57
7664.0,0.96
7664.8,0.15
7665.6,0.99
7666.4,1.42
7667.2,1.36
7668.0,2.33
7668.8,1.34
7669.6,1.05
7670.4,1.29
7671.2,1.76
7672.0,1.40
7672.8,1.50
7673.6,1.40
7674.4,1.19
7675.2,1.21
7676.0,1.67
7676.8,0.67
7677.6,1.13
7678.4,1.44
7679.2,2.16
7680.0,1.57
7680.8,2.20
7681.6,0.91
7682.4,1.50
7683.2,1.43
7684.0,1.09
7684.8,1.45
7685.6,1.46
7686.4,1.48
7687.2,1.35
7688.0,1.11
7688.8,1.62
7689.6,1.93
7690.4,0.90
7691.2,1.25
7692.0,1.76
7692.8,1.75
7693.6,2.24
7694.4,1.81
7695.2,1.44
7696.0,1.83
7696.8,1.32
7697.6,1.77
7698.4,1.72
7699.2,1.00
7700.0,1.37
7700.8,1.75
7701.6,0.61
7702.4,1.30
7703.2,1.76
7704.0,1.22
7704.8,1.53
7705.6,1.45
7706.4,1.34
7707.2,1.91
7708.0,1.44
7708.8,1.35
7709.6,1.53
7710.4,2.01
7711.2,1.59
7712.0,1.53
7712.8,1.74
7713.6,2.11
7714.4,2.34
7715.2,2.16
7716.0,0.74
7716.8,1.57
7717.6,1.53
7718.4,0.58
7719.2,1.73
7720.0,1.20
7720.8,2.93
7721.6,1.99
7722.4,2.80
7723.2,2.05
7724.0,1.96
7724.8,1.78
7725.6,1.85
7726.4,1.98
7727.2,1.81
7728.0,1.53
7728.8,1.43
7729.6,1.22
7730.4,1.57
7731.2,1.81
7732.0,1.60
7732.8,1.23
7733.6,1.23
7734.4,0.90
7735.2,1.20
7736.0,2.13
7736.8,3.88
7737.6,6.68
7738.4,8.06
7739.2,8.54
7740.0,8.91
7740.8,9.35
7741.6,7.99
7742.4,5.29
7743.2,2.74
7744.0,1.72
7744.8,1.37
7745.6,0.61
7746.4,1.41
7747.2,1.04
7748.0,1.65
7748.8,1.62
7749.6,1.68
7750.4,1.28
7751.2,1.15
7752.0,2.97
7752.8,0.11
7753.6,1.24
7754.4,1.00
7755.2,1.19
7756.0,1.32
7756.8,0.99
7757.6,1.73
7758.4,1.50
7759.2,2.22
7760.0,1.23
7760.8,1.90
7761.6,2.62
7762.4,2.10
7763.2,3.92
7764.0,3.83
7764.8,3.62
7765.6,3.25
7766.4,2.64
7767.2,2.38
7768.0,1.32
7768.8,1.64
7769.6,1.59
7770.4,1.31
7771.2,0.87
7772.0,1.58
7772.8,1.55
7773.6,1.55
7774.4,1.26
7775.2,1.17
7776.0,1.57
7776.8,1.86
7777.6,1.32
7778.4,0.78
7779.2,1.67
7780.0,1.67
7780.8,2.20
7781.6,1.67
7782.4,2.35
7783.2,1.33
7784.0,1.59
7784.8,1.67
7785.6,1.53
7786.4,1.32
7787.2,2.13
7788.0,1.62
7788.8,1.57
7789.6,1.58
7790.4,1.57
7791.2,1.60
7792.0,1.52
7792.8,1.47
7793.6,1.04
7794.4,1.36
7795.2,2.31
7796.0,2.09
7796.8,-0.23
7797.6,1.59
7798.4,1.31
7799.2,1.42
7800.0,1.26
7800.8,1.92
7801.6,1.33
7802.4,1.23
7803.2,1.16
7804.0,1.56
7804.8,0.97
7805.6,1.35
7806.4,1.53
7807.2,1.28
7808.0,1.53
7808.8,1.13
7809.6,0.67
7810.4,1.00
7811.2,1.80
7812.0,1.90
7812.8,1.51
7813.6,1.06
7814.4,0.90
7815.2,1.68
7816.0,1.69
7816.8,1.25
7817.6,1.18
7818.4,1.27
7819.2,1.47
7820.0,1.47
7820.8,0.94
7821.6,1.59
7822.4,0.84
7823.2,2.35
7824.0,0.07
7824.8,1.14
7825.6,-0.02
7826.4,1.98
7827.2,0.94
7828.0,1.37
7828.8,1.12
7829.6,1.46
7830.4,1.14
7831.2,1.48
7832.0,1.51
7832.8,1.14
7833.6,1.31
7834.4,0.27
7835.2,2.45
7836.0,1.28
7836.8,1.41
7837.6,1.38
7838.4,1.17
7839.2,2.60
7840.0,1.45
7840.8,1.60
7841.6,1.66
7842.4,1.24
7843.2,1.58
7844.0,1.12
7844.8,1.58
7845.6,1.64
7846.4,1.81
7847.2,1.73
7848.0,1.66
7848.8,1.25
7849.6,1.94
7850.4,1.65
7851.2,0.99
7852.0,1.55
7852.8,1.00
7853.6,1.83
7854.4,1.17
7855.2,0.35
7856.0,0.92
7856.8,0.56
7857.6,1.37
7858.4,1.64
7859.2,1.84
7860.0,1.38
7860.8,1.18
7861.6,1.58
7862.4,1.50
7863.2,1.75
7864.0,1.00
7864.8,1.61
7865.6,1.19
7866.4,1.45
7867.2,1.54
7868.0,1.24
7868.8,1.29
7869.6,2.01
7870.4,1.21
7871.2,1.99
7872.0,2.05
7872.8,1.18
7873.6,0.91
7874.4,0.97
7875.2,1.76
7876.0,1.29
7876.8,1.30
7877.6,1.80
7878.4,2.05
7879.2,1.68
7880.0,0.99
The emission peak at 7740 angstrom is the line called Halpha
